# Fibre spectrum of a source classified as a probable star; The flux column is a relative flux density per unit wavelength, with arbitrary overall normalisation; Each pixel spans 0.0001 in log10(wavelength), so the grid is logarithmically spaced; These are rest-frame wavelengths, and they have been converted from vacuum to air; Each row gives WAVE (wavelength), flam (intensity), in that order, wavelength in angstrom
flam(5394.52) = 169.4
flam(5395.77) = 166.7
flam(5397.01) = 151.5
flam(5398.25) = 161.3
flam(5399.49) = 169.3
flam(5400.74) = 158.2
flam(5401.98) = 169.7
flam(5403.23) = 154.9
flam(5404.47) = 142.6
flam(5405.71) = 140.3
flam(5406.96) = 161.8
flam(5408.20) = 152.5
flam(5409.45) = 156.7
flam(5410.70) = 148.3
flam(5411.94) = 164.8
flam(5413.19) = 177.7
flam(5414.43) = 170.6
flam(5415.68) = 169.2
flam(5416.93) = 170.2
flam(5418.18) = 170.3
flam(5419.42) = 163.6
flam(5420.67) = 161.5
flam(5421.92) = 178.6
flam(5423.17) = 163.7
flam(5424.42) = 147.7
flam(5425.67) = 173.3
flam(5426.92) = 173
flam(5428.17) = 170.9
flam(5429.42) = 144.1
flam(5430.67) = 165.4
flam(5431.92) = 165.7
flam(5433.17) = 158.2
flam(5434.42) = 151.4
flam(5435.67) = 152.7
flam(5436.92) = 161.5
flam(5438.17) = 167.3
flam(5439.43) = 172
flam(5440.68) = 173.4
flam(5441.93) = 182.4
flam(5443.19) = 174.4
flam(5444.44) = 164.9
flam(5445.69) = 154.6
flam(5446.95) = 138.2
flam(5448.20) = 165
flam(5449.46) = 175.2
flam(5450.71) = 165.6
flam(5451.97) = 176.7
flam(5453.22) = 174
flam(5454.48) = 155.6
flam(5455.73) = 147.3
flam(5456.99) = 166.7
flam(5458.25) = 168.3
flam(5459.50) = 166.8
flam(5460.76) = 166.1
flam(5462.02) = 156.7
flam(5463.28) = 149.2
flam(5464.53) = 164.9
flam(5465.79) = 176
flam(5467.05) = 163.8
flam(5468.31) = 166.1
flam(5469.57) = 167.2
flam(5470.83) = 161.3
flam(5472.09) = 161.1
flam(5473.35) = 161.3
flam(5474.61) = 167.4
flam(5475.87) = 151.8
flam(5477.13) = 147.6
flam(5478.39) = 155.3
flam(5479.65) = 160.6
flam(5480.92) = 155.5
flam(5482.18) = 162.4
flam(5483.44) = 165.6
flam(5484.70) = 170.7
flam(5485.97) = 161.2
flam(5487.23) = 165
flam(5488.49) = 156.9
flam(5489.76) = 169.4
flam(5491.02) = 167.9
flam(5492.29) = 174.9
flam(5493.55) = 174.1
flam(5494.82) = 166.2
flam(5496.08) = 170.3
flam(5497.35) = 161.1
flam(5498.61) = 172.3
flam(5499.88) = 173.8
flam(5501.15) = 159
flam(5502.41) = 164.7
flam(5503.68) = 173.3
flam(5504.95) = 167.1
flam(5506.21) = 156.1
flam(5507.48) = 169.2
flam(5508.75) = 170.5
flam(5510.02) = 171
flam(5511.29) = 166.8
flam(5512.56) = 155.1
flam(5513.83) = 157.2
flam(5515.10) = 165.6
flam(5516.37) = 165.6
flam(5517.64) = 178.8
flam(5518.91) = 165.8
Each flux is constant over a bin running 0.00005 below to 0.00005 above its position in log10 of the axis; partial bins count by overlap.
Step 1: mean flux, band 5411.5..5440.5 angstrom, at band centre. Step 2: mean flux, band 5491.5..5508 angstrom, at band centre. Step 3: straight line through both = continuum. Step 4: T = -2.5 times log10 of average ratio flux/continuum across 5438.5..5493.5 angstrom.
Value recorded 0.02 mag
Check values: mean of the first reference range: 165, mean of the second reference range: 168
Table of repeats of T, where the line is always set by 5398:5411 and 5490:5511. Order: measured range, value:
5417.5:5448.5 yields -0.03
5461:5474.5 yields 0.01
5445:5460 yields -0.01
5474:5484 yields 0.05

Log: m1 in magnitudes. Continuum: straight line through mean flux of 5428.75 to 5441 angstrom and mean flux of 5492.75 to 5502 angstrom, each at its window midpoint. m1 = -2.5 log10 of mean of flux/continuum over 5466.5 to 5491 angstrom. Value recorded 0.03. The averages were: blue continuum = 161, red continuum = 168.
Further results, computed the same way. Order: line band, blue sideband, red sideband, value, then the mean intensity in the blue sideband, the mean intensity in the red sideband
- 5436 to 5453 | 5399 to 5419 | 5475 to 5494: -0.03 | 161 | 163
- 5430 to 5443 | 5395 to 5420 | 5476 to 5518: -0.02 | 161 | 165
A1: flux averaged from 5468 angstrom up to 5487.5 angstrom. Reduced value 161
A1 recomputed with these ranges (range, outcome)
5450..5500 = 164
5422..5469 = 164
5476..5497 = 164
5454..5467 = 162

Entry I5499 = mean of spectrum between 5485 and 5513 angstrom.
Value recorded 167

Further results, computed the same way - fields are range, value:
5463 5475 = 164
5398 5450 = 163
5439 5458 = 166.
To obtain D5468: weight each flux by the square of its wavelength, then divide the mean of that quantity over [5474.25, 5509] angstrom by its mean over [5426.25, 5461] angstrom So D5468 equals 1.02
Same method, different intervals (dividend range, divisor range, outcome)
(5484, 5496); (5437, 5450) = 1.02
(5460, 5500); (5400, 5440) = 1.03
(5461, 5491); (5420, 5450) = 1.00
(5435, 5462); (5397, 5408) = 1.07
